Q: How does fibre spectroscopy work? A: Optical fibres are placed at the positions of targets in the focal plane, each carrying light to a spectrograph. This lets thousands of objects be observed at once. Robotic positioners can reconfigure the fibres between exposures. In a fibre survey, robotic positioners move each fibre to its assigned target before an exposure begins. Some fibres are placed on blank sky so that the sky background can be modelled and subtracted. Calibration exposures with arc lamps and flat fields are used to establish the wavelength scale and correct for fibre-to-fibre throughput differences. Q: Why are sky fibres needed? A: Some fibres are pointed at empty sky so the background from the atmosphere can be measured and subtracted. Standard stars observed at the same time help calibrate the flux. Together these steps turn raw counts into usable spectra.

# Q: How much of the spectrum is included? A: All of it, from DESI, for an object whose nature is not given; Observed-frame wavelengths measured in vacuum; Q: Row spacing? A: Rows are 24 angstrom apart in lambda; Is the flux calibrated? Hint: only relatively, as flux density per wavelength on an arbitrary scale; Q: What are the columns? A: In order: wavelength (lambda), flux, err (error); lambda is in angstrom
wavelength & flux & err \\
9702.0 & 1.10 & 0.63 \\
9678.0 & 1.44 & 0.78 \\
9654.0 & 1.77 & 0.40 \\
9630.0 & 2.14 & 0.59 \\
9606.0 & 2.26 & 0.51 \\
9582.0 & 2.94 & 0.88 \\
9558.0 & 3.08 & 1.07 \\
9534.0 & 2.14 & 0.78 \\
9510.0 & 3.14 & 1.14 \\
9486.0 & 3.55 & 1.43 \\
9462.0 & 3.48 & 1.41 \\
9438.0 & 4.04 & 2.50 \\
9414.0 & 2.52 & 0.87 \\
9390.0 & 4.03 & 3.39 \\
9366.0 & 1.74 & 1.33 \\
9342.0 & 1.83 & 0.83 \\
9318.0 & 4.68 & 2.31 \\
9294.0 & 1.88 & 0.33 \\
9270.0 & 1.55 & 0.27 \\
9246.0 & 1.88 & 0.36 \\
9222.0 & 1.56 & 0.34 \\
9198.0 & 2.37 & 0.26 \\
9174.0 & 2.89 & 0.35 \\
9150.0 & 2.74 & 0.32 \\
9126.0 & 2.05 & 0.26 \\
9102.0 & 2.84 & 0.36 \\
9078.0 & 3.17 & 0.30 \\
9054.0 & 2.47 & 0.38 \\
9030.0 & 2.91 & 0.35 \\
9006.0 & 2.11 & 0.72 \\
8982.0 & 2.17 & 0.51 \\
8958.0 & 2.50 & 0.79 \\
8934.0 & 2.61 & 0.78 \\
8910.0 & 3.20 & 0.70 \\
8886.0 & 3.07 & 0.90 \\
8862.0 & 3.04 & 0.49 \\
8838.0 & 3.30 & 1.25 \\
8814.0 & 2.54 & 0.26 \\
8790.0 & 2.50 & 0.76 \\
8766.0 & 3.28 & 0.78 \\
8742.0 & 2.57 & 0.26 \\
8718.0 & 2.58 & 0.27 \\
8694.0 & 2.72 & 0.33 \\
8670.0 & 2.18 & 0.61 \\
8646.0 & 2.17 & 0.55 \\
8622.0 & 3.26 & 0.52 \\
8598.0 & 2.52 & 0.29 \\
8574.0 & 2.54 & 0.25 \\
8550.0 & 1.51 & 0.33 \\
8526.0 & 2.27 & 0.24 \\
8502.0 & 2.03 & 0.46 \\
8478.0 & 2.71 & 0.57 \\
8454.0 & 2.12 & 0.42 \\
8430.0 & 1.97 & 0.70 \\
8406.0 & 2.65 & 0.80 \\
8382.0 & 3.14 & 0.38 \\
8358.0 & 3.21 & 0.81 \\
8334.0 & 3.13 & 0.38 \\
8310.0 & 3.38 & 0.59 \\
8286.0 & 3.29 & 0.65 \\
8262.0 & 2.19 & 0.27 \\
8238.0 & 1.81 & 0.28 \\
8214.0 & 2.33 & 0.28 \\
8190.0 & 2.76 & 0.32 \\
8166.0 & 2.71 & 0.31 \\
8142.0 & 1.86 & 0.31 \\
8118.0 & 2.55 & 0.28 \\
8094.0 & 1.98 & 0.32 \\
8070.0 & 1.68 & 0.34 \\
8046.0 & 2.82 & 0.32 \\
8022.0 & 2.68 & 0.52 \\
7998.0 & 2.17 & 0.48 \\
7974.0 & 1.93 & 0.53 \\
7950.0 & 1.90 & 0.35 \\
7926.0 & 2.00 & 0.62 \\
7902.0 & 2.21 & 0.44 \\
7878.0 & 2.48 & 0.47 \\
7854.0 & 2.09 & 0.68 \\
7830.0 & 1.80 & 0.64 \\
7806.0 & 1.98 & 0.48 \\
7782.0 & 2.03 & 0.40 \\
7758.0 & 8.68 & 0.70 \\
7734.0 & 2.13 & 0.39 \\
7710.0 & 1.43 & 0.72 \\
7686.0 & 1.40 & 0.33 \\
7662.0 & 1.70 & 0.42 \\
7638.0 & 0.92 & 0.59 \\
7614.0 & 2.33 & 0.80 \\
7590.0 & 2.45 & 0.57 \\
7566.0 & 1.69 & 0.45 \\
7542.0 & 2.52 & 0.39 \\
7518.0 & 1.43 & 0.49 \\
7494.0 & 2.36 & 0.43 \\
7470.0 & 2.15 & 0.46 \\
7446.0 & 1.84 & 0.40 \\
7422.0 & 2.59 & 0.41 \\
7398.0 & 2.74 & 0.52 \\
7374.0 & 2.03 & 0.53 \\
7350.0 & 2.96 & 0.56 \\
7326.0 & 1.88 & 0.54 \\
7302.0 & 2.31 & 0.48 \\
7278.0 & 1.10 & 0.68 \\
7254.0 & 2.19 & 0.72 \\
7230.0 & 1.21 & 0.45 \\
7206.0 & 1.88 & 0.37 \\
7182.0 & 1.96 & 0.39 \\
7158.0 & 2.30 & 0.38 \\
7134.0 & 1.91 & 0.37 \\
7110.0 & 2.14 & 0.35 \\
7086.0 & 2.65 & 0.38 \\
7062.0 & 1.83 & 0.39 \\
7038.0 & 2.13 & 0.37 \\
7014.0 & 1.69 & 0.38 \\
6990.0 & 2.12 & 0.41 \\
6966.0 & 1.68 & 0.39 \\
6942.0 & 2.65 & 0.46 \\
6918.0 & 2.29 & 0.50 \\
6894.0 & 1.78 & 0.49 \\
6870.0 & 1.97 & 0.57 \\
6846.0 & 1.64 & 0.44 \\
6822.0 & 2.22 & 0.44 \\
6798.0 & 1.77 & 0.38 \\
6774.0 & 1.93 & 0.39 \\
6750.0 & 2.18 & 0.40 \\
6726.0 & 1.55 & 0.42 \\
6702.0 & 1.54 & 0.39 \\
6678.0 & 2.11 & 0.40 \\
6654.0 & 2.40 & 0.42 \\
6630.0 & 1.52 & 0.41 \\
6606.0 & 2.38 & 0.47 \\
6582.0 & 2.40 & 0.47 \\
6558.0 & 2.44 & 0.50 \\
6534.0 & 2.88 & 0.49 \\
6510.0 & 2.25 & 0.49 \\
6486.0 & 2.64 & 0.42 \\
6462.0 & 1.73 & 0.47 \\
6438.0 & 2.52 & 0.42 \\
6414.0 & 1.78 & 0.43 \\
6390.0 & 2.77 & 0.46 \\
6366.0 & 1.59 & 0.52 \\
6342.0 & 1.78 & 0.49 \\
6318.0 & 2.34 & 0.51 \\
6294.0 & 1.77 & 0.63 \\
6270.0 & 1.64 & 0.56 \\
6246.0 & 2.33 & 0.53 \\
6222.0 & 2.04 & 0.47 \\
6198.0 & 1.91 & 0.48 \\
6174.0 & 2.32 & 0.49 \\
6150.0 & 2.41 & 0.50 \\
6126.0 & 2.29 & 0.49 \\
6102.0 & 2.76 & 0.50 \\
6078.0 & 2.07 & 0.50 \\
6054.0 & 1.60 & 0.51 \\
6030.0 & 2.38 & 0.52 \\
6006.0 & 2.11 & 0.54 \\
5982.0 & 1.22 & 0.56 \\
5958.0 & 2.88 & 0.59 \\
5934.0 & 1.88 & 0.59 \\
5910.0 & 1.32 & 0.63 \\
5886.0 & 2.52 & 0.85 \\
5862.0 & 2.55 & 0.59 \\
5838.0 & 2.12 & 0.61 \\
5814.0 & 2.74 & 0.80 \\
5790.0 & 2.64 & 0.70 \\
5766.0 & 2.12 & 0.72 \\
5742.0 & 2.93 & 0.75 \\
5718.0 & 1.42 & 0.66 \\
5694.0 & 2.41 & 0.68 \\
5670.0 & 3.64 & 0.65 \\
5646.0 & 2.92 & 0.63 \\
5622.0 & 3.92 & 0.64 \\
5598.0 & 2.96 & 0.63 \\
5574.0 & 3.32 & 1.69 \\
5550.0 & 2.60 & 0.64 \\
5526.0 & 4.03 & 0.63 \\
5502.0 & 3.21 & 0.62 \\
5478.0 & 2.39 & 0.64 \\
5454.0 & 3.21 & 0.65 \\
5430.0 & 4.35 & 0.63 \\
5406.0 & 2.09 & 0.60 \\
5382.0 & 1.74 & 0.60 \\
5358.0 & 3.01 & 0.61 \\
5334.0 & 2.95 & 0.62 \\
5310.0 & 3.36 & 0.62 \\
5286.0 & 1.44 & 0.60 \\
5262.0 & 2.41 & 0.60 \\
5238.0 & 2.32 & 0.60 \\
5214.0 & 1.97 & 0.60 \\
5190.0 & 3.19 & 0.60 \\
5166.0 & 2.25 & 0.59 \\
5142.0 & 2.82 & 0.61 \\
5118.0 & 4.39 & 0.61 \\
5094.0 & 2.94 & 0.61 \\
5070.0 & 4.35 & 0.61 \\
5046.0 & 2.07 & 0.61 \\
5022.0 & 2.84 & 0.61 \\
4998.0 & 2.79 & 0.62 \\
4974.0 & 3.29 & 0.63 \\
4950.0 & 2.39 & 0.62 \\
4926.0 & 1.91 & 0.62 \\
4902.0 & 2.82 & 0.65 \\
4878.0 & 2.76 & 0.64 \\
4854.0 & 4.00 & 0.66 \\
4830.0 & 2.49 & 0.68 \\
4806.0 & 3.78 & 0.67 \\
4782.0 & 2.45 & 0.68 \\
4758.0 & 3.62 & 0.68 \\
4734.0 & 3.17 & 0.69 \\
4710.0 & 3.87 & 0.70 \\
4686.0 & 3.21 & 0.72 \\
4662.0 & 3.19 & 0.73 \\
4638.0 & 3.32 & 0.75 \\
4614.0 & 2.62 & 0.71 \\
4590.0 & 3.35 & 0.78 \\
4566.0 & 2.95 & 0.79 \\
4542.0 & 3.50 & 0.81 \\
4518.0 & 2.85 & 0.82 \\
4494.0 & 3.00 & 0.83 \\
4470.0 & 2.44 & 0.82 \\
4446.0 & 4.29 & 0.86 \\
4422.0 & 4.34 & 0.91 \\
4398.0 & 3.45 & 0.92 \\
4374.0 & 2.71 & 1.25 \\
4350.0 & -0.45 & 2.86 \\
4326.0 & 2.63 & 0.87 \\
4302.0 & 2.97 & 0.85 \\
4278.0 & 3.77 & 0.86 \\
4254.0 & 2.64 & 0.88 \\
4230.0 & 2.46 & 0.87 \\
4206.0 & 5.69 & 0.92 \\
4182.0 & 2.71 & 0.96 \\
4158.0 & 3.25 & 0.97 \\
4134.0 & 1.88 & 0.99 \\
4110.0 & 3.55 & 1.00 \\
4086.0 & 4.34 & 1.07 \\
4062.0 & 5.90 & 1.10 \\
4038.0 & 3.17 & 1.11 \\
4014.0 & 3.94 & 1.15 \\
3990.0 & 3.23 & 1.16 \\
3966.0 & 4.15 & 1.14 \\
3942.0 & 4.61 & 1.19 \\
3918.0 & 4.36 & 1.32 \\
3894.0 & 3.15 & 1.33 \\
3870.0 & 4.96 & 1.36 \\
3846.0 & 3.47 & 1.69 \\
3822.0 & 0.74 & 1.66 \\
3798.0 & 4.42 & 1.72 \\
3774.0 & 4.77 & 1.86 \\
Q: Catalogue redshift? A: 1.08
